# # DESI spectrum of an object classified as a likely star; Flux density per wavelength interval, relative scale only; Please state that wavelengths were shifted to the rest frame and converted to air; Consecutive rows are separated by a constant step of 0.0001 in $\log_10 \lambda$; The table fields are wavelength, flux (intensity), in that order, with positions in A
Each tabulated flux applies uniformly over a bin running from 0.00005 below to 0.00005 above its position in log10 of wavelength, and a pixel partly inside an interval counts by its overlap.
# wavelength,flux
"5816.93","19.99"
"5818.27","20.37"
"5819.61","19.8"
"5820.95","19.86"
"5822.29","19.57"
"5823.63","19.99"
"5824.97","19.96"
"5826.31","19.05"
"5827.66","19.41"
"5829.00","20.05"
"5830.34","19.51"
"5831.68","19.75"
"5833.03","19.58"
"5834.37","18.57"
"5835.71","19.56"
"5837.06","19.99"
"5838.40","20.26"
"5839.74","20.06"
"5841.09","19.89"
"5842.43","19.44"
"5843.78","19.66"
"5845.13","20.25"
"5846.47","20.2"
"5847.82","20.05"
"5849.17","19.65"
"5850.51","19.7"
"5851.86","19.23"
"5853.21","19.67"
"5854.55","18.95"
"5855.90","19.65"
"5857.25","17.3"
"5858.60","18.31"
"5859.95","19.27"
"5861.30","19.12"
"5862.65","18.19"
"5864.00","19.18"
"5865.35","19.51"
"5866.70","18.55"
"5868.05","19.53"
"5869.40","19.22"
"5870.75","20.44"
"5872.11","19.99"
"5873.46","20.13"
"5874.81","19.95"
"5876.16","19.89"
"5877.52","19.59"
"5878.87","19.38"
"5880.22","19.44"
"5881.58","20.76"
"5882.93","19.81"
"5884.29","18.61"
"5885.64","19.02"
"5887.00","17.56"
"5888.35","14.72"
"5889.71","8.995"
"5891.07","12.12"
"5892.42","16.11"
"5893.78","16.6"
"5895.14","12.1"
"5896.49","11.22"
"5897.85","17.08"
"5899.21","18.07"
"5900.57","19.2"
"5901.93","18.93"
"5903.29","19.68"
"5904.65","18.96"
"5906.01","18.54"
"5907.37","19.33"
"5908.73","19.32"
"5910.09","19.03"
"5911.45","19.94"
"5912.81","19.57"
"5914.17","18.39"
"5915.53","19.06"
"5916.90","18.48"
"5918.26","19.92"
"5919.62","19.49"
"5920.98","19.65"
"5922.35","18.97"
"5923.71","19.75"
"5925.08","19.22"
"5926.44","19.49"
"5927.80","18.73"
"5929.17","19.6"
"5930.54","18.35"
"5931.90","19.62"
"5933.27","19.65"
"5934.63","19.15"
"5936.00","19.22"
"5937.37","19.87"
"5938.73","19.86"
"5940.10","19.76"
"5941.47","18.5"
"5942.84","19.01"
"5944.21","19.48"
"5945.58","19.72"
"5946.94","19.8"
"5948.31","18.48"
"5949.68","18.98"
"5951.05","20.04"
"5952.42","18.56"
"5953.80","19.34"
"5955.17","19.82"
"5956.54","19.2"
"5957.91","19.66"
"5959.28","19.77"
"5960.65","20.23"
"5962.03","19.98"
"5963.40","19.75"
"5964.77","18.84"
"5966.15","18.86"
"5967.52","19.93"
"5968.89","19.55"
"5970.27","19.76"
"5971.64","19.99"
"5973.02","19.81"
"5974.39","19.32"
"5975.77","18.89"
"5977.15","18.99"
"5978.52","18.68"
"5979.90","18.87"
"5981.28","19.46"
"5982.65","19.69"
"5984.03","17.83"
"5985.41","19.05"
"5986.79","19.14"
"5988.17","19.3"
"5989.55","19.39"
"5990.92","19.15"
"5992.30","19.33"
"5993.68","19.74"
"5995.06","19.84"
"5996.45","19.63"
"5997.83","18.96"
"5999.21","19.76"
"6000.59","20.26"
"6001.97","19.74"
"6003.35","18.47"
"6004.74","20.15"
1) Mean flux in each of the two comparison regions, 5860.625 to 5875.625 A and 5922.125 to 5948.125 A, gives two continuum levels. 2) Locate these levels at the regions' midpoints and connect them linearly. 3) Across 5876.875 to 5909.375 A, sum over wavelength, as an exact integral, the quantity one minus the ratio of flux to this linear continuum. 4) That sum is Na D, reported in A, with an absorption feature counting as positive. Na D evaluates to 3.5 A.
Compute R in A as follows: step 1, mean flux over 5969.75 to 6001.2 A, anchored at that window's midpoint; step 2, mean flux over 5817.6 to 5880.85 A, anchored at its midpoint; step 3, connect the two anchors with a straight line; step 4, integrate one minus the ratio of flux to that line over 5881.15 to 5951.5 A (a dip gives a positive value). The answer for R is 3.9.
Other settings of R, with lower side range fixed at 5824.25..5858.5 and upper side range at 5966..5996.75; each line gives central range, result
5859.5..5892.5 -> 1.9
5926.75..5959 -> 0.1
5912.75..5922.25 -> 0.1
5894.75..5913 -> 1.4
